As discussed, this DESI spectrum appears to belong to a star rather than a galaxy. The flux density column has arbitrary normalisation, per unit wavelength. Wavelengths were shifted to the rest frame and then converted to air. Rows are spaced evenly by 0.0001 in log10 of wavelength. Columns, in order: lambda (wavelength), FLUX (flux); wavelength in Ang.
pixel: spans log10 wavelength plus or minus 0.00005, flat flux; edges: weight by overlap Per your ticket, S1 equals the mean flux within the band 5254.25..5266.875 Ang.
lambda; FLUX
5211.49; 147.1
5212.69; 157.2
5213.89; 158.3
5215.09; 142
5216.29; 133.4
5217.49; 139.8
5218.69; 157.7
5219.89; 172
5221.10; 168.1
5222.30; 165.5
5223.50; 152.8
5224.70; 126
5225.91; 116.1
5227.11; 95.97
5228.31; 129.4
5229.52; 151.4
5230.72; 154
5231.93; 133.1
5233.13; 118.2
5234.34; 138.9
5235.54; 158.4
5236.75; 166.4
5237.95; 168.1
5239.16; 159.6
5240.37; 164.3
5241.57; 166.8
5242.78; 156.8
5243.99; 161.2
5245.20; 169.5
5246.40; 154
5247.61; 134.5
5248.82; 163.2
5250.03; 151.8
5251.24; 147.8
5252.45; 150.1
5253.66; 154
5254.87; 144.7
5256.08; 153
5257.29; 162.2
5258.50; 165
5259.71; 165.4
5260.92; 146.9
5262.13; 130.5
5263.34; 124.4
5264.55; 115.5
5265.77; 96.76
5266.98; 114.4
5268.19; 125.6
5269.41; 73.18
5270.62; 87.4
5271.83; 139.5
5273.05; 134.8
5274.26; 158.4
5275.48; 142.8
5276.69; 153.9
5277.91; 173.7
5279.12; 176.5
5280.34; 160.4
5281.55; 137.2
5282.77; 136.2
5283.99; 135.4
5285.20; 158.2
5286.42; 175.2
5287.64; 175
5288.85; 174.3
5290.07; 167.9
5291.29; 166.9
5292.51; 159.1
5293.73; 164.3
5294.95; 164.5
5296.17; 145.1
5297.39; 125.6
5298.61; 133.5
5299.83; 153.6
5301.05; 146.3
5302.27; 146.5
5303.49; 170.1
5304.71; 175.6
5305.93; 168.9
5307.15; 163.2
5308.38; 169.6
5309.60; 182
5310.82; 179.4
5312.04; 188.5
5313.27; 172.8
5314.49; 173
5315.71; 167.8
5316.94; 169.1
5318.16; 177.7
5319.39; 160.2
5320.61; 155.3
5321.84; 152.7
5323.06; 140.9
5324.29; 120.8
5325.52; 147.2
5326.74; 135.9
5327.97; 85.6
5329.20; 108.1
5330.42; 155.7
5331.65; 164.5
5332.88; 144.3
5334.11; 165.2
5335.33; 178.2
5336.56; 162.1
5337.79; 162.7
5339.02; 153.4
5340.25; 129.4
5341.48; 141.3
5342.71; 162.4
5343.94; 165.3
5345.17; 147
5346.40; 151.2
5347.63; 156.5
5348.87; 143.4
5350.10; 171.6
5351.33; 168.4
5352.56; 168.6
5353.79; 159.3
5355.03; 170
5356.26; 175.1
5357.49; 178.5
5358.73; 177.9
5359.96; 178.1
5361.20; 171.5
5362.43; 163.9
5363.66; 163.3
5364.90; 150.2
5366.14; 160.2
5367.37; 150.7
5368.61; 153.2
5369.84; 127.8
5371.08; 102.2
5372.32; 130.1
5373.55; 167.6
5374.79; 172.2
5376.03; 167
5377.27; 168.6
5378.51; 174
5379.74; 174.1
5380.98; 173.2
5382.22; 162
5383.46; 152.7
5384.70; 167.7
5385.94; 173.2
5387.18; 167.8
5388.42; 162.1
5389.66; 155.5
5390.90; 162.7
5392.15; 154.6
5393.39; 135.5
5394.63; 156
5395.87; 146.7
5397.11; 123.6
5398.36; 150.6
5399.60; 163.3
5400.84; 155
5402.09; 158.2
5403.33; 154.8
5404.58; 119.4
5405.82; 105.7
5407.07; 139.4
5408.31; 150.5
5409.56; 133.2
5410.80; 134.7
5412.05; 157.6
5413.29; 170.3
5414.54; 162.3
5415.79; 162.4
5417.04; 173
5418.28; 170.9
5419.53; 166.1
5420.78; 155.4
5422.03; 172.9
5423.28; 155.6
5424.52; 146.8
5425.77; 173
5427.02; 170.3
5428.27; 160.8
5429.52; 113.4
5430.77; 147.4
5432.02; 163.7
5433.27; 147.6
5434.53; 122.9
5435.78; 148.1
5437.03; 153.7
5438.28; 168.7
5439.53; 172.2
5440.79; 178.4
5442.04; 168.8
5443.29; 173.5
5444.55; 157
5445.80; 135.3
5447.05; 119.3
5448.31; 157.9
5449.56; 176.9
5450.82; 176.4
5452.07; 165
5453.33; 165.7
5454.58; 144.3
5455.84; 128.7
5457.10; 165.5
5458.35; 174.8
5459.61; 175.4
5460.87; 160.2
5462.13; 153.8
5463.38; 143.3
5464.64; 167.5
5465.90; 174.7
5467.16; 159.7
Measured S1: 139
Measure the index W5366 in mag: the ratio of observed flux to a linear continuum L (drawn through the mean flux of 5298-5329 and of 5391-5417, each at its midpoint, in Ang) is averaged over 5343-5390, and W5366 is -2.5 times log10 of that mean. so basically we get -0.07 mag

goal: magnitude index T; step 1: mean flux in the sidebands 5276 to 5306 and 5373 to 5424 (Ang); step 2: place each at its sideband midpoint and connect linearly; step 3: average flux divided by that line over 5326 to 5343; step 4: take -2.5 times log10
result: 0.08 mag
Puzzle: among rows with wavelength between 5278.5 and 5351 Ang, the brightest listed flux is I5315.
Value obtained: 188.5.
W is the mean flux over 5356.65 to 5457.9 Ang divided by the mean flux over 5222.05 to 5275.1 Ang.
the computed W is 1.1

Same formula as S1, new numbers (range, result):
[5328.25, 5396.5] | 158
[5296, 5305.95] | 151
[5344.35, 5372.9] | 157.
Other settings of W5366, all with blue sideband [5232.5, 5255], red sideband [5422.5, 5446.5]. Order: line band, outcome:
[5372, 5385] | -0.07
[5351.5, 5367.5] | -0.08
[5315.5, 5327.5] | 0.02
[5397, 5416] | 0.06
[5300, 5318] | -0.10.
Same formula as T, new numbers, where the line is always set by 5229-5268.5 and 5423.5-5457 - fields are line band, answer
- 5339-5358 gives -0.051 mag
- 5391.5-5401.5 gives 0.040 mag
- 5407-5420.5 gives -0.019 mag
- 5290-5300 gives -0.022 mag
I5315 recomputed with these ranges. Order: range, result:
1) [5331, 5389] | 178.5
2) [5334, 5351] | 178.2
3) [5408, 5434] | 173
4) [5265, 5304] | 176.5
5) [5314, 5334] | 177.7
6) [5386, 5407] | 167.8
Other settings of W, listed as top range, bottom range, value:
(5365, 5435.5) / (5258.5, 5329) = 1.02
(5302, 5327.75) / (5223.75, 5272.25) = 1.15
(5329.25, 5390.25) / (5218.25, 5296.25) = 1.08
